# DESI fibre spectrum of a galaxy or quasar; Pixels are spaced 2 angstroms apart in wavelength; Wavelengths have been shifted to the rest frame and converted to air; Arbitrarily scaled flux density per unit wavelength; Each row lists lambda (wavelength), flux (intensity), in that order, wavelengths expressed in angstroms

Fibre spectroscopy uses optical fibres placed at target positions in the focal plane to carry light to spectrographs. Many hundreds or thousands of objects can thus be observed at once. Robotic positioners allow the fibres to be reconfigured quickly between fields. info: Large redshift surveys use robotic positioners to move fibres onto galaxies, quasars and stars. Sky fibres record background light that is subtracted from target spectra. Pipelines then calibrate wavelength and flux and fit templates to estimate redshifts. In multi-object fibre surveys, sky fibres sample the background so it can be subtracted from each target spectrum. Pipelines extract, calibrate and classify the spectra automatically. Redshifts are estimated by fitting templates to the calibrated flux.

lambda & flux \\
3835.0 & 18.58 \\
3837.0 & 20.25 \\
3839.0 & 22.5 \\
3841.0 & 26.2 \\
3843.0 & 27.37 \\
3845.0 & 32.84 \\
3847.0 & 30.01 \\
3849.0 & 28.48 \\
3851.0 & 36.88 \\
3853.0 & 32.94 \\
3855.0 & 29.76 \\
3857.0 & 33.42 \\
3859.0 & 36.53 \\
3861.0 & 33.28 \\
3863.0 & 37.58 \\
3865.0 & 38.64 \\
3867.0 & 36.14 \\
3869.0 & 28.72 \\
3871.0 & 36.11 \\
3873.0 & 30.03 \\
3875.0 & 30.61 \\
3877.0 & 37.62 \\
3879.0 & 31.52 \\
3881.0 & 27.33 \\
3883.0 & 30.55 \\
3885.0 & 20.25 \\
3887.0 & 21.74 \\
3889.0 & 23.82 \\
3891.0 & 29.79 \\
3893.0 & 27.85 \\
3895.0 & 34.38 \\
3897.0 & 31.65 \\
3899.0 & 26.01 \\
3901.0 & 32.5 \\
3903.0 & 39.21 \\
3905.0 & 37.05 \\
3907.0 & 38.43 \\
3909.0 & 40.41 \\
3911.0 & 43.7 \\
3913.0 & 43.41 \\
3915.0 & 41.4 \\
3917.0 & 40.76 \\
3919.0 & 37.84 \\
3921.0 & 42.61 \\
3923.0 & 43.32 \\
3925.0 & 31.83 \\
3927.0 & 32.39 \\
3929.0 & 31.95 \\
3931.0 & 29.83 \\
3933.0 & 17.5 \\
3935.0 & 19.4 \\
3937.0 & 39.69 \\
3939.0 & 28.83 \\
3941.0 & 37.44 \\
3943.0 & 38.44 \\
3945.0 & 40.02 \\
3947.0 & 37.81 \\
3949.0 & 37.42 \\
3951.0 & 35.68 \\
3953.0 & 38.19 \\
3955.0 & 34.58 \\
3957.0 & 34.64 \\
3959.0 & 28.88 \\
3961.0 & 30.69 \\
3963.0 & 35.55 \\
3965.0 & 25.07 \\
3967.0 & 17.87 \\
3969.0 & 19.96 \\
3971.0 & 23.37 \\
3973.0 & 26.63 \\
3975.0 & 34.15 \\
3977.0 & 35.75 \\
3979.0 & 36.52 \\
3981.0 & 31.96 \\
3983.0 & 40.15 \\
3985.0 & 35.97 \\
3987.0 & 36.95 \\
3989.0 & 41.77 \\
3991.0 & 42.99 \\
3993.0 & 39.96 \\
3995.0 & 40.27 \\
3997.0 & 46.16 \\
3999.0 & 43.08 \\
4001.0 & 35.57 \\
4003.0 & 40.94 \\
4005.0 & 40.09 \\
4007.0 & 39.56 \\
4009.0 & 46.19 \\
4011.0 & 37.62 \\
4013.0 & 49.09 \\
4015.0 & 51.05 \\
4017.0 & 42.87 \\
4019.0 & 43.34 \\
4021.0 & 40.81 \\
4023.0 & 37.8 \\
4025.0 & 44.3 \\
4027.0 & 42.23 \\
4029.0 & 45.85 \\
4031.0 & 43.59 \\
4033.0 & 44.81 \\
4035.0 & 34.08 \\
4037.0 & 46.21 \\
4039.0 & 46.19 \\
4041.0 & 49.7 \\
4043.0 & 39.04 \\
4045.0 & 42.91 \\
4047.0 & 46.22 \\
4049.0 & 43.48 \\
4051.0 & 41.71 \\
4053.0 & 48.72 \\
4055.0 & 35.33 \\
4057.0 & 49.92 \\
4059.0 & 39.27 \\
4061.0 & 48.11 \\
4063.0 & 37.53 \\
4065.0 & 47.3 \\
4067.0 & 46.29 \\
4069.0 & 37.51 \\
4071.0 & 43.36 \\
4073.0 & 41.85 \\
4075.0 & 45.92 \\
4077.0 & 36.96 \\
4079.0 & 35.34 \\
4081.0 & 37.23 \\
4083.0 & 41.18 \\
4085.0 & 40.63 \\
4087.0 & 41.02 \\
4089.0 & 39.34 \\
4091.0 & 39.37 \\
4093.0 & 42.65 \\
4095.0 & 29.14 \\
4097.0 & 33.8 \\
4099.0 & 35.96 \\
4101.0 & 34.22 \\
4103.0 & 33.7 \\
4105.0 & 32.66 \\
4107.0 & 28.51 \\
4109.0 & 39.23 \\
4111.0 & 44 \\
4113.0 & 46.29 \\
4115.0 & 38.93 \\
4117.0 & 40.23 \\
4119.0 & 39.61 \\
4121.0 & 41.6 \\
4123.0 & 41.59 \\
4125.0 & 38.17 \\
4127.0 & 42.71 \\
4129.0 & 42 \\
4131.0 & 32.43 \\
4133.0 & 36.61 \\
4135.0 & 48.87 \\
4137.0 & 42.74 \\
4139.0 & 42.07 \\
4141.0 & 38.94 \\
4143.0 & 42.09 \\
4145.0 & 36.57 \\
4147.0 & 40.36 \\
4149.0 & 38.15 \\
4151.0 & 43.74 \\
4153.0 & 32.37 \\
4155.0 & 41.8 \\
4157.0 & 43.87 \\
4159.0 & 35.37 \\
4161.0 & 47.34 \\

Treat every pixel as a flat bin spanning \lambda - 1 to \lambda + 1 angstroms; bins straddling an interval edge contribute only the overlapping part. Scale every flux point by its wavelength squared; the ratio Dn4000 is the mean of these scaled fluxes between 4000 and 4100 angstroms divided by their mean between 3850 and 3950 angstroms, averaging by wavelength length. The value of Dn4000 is 1.33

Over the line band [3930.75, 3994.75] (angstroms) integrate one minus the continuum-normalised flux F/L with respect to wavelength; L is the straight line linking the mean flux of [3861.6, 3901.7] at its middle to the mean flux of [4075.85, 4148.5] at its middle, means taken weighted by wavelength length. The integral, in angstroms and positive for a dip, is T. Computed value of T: 1.0 angstroms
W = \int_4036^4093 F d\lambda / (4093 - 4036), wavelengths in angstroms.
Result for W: 42.4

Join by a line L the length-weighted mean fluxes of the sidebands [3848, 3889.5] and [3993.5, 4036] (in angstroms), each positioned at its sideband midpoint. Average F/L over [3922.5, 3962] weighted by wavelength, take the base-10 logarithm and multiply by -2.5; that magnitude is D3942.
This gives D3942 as 0.115 mag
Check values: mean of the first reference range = 31.6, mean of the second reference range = 42.3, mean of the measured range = 33.3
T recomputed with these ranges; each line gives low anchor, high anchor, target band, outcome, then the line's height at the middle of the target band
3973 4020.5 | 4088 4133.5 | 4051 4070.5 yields -2.1 angstroms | 39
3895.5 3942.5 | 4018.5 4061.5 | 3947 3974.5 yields 5.5 angstroms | 37.9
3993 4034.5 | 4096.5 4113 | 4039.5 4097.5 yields -4.3 angstroms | 38.6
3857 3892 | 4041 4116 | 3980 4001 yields -1.9 angstroms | 36.4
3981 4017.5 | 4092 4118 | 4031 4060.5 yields -3.1 angstroms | 39.4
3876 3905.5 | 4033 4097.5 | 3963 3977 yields 3.6 angstroms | 35.2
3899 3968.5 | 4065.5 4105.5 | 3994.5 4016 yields -3.7 angstroms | 36.5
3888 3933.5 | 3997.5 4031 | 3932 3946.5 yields 2.0 angstroms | 37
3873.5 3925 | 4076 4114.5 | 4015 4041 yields -5.0 angstroms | 36.3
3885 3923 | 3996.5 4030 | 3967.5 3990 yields 4.3 angstroms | 40.2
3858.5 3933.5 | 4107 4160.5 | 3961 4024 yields -1.6 angstroms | 36.3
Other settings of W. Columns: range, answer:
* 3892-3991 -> 34.1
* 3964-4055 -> 39.6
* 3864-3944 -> 33.3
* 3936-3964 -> 35.6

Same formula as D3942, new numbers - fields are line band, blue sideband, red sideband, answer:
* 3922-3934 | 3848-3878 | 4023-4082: 0.18 mag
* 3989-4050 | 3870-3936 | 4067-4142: -0.17 mag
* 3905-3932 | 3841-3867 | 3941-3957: -0.07 mag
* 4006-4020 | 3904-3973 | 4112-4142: -0.20 mag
